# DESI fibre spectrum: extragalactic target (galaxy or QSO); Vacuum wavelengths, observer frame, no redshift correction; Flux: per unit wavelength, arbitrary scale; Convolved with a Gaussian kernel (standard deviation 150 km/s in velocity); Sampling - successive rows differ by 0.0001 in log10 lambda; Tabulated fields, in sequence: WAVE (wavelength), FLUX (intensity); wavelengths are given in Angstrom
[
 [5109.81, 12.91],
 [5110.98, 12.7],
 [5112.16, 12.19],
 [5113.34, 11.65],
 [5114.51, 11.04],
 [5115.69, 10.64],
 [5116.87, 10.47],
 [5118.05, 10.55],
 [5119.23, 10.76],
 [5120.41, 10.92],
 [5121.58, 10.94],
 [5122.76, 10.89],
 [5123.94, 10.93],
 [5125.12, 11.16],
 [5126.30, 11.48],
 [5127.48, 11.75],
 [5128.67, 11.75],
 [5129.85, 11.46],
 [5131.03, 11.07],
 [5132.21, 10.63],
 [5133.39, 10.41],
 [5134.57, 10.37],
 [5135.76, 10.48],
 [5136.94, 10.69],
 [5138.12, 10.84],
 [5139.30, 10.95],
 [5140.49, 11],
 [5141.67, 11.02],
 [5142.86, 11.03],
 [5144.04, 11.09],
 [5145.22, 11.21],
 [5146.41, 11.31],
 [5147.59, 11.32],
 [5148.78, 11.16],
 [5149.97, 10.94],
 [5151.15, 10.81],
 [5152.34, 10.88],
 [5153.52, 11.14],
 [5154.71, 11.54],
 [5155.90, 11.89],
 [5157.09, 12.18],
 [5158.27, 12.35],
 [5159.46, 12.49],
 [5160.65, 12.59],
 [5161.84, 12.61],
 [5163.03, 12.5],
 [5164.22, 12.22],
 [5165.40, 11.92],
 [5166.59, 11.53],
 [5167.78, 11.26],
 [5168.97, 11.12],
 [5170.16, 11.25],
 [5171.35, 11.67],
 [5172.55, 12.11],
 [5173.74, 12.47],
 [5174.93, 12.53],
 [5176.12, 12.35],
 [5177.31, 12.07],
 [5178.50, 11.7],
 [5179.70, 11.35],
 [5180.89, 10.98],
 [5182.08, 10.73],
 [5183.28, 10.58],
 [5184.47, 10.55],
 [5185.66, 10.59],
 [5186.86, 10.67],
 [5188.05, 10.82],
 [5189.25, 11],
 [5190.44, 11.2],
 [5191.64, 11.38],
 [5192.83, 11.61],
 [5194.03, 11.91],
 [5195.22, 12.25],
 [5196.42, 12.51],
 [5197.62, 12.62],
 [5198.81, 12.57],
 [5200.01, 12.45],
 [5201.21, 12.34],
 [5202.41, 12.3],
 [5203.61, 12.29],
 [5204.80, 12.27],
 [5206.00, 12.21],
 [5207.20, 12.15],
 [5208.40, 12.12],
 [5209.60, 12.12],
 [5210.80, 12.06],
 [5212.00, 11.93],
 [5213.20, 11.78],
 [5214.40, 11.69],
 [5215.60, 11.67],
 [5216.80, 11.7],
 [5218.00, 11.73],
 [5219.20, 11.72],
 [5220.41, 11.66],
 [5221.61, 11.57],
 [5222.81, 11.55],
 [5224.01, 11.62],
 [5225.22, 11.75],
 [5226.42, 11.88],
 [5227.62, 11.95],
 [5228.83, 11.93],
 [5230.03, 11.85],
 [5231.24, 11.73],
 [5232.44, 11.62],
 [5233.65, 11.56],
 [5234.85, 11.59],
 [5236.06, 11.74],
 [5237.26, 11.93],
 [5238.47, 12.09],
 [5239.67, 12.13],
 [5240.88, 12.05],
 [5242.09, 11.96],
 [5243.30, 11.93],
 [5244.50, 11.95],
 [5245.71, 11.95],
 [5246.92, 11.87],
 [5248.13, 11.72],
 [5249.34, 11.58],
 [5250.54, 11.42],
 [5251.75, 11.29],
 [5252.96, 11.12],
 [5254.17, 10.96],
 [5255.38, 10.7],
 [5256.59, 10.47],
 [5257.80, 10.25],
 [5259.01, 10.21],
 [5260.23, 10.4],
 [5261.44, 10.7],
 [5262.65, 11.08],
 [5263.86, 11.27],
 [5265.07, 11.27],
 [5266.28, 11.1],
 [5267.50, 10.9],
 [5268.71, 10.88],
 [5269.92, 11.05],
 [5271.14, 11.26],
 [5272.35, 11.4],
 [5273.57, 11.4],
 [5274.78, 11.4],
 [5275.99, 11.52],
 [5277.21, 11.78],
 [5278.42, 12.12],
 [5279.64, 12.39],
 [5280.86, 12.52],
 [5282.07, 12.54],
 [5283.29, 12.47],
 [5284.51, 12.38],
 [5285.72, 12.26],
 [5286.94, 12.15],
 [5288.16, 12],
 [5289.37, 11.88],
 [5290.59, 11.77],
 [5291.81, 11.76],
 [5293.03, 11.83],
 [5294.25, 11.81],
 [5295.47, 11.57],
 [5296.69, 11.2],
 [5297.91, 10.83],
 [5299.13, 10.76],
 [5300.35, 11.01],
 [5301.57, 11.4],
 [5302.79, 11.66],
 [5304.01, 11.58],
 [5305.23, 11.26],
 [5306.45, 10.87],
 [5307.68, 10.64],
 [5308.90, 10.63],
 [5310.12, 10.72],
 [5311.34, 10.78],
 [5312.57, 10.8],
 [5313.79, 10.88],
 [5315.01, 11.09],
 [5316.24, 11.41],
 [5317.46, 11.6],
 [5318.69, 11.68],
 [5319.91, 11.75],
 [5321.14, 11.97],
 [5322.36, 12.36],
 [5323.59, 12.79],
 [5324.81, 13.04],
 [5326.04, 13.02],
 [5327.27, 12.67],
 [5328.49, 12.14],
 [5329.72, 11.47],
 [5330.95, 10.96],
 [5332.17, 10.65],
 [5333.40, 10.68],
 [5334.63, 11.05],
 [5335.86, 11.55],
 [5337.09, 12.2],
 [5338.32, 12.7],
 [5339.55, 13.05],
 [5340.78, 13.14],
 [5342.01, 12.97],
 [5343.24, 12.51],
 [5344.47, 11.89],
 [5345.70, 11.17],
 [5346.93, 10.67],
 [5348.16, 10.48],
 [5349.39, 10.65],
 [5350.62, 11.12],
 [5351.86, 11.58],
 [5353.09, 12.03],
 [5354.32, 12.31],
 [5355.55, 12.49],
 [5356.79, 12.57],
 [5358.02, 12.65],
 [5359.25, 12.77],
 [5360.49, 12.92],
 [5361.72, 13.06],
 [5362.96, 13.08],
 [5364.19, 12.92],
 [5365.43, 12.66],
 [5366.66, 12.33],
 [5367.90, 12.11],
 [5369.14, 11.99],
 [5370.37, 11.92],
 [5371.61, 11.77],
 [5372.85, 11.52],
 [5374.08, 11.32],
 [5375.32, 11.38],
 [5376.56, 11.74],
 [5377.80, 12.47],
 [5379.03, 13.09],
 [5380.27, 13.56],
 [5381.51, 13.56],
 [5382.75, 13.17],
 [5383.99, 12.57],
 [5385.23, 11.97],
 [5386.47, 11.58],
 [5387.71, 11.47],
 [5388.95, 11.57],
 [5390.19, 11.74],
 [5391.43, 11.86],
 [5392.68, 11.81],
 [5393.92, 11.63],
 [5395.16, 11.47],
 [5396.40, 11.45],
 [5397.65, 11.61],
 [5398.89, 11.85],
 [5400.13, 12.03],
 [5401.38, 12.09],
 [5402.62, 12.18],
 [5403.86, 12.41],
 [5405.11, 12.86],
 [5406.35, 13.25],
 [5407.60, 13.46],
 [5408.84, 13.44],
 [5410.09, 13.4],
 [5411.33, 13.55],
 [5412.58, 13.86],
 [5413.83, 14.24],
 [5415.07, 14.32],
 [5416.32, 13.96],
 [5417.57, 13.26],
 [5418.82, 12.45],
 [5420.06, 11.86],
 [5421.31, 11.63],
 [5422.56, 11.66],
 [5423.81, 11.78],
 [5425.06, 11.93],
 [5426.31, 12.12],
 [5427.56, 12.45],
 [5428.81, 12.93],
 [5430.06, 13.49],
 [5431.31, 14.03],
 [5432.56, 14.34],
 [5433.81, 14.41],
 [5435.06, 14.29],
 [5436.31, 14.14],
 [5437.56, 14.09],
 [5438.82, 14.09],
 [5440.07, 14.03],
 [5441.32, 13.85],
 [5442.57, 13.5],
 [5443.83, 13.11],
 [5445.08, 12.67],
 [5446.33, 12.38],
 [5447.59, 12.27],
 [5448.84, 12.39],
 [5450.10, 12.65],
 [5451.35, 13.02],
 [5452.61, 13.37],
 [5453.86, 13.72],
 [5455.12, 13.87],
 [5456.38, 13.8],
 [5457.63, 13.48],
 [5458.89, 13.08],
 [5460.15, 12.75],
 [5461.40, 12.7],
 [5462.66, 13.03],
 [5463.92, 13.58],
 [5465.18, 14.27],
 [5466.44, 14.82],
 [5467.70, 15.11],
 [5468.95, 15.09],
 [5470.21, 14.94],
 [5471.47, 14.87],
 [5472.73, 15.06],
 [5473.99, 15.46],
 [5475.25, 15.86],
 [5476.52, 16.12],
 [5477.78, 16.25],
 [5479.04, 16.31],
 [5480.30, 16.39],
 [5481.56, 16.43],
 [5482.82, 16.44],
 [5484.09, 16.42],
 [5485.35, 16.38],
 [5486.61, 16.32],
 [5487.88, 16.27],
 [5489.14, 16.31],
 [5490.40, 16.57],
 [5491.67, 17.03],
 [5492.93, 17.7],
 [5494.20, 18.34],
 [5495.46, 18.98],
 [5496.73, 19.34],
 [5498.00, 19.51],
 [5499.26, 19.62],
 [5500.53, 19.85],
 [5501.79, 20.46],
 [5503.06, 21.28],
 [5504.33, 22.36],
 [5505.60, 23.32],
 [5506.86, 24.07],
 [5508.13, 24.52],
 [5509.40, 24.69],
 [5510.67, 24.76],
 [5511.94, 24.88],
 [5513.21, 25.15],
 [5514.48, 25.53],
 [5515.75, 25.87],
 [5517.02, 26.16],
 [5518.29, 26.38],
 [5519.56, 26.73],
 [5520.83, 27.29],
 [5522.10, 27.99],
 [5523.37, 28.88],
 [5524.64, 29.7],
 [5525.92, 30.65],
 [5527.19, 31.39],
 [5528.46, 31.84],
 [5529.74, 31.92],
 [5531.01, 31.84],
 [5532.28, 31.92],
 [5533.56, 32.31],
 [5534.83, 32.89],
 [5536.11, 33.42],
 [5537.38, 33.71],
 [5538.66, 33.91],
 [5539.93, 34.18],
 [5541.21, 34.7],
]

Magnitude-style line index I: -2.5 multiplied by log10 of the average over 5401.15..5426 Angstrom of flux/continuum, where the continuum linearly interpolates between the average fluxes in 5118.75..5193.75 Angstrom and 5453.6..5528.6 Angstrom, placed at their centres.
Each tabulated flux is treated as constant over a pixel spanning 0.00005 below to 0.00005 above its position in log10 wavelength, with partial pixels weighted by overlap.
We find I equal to 0.34 mag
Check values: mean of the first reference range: 11.3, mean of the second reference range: 19.6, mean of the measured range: 12.9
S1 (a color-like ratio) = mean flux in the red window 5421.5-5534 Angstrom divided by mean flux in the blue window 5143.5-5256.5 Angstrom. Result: 1.57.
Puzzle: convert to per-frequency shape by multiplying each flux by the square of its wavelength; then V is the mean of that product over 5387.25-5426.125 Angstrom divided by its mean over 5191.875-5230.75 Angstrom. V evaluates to 1.12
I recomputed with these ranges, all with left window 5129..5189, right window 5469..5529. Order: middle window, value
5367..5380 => 0.41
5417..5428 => 0.49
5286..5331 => 0.33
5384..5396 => 0.47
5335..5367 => 0.35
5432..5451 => 0.40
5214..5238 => 0.14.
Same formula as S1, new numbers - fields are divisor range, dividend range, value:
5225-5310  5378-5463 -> 1.12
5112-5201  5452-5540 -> 1.86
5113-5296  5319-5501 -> 1.16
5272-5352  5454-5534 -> 1.75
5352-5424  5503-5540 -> 2.28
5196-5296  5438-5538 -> 1.69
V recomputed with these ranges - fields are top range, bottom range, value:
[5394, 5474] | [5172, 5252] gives 1.22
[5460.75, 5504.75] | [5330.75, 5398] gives 1.45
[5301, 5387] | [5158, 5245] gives 1.07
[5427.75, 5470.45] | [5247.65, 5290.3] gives 1.27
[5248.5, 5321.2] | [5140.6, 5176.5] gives 1.02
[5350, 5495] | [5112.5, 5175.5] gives 1.32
